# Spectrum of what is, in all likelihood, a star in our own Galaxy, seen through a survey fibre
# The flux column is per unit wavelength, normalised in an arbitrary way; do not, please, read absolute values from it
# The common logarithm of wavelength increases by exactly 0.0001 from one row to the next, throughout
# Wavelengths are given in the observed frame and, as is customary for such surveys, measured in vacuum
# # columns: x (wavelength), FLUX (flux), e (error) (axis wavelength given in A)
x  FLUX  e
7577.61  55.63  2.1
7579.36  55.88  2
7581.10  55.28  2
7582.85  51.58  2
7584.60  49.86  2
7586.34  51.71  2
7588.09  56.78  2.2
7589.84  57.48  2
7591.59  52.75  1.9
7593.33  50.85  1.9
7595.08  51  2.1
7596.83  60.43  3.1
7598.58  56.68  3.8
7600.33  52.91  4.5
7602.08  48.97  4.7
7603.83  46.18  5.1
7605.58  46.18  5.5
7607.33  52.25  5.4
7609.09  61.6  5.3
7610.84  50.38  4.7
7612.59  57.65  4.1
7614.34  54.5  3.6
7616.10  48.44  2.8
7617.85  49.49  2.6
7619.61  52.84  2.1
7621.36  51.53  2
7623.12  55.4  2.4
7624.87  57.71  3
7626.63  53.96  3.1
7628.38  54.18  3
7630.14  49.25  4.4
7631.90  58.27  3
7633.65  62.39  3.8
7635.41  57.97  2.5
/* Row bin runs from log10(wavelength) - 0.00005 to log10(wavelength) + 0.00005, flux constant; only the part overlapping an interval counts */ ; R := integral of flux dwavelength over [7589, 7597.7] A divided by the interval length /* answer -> 54.5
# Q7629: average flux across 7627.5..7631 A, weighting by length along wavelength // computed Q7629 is 51.8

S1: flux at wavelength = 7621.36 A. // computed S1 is 51.53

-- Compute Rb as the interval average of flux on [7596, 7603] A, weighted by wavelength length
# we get 54.7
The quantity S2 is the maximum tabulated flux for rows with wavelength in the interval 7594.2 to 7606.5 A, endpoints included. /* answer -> 60.43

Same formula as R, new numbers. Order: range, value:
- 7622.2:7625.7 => 56.5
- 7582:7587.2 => 51.1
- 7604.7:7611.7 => 52.6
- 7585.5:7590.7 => 55.3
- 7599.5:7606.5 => 48.6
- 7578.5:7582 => 55.6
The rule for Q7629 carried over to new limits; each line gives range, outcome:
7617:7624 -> 52.3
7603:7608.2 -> 48.2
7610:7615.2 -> 54.3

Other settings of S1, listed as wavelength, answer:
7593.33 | 50.85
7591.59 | 52.75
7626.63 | 53.96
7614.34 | 54.5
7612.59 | 57.65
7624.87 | 57.71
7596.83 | 60.43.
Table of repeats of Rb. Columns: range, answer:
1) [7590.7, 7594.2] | 51.9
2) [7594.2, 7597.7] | 55.7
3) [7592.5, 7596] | 51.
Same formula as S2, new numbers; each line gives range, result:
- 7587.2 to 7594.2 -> 57.48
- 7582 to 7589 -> 56.78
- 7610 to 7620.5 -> 57.65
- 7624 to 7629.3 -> 57.71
